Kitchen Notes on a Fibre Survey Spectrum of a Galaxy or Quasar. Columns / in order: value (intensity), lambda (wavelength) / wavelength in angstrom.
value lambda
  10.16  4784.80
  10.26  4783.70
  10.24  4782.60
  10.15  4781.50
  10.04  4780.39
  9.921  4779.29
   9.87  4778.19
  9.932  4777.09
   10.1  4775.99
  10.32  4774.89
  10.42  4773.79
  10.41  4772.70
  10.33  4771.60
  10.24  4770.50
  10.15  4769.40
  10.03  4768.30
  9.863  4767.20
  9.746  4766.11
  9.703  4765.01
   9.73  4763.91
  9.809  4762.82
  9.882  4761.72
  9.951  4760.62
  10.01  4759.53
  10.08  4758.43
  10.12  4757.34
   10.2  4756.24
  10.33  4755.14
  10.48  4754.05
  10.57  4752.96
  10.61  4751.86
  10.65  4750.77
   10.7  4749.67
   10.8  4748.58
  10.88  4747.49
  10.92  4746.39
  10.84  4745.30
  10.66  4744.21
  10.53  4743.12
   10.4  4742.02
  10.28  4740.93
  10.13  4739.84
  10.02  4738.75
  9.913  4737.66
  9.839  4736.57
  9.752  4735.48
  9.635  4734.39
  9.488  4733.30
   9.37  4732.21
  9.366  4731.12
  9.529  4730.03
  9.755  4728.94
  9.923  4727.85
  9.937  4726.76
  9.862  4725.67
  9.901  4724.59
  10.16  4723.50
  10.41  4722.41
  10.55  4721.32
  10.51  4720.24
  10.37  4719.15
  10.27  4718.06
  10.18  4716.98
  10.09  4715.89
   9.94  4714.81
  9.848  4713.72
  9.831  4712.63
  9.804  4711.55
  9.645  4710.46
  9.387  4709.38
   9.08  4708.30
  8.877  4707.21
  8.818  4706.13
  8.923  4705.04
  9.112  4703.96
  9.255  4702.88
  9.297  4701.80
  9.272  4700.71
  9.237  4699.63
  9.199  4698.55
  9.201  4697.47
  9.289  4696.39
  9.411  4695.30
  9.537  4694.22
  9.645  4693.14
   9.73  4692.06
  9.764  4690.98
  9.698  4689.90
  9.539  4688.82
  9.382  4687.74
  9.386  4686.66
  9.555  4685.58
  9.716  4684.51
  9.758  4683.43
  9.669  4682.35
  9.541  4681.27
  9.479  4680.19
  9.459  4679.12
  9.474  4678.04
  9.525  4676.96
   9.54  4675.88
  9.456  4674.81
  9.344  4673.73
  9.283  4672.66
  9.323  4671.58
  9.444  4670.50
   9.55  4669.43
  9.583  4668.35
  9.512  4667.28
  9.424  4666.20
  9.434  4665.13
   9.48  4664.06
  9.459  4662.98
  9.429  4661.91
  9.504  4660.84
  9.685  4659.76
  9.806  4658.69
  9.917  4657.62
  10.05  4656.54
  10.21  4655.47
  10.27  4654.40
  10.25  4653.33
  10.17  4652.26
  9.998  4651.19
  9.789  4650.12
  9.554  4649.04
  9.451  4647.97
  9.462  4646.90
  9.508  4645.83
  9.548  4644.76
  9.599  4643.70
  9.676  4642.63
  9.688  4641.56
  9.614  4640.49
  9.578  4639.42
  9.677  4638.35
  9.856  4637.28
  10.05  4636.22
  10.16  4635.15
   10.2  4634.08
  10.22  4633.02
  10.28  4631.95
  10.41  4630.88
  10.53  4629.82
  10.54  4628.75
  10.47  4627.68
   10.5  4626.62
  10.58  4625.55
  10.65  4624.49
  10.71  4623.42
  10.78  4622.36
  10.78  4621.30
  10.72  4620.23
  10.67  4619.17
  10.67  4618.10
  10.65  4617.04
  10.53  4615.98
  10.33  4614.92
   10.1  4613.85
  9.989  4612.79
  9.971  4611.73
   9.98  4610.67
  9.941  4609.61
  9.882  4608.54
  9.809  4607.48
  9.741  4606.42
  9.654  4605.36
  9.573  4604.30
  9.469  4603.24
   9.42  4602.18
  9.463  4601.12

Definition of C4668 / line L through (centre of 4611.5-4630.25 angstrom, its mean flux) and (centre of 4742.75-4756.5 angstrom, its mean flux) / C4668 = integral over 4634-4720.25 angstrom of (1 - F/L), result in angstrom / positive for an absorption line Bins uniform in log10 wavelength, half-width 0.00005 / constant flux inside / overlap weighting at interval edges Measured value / 7.8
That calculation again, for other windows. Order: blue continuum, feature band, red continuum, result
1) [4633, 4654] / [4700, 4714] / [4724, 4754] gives 1.02 angstrom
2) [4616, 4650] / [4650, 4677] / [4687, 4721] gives 0.62 angstrom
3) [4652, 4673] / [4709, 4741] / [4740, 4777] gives 0.50 angstrom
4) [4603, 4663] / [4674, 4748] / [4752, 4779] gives 2.45 angstrom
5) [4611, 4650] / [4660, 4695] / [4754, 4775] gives 2.09 angstrom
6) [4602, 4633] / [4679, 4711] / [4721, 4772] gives 2.47 angstrom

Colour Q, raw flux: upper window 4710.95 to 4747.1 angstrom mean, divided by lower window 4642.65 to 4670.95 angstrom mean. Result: 1.04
